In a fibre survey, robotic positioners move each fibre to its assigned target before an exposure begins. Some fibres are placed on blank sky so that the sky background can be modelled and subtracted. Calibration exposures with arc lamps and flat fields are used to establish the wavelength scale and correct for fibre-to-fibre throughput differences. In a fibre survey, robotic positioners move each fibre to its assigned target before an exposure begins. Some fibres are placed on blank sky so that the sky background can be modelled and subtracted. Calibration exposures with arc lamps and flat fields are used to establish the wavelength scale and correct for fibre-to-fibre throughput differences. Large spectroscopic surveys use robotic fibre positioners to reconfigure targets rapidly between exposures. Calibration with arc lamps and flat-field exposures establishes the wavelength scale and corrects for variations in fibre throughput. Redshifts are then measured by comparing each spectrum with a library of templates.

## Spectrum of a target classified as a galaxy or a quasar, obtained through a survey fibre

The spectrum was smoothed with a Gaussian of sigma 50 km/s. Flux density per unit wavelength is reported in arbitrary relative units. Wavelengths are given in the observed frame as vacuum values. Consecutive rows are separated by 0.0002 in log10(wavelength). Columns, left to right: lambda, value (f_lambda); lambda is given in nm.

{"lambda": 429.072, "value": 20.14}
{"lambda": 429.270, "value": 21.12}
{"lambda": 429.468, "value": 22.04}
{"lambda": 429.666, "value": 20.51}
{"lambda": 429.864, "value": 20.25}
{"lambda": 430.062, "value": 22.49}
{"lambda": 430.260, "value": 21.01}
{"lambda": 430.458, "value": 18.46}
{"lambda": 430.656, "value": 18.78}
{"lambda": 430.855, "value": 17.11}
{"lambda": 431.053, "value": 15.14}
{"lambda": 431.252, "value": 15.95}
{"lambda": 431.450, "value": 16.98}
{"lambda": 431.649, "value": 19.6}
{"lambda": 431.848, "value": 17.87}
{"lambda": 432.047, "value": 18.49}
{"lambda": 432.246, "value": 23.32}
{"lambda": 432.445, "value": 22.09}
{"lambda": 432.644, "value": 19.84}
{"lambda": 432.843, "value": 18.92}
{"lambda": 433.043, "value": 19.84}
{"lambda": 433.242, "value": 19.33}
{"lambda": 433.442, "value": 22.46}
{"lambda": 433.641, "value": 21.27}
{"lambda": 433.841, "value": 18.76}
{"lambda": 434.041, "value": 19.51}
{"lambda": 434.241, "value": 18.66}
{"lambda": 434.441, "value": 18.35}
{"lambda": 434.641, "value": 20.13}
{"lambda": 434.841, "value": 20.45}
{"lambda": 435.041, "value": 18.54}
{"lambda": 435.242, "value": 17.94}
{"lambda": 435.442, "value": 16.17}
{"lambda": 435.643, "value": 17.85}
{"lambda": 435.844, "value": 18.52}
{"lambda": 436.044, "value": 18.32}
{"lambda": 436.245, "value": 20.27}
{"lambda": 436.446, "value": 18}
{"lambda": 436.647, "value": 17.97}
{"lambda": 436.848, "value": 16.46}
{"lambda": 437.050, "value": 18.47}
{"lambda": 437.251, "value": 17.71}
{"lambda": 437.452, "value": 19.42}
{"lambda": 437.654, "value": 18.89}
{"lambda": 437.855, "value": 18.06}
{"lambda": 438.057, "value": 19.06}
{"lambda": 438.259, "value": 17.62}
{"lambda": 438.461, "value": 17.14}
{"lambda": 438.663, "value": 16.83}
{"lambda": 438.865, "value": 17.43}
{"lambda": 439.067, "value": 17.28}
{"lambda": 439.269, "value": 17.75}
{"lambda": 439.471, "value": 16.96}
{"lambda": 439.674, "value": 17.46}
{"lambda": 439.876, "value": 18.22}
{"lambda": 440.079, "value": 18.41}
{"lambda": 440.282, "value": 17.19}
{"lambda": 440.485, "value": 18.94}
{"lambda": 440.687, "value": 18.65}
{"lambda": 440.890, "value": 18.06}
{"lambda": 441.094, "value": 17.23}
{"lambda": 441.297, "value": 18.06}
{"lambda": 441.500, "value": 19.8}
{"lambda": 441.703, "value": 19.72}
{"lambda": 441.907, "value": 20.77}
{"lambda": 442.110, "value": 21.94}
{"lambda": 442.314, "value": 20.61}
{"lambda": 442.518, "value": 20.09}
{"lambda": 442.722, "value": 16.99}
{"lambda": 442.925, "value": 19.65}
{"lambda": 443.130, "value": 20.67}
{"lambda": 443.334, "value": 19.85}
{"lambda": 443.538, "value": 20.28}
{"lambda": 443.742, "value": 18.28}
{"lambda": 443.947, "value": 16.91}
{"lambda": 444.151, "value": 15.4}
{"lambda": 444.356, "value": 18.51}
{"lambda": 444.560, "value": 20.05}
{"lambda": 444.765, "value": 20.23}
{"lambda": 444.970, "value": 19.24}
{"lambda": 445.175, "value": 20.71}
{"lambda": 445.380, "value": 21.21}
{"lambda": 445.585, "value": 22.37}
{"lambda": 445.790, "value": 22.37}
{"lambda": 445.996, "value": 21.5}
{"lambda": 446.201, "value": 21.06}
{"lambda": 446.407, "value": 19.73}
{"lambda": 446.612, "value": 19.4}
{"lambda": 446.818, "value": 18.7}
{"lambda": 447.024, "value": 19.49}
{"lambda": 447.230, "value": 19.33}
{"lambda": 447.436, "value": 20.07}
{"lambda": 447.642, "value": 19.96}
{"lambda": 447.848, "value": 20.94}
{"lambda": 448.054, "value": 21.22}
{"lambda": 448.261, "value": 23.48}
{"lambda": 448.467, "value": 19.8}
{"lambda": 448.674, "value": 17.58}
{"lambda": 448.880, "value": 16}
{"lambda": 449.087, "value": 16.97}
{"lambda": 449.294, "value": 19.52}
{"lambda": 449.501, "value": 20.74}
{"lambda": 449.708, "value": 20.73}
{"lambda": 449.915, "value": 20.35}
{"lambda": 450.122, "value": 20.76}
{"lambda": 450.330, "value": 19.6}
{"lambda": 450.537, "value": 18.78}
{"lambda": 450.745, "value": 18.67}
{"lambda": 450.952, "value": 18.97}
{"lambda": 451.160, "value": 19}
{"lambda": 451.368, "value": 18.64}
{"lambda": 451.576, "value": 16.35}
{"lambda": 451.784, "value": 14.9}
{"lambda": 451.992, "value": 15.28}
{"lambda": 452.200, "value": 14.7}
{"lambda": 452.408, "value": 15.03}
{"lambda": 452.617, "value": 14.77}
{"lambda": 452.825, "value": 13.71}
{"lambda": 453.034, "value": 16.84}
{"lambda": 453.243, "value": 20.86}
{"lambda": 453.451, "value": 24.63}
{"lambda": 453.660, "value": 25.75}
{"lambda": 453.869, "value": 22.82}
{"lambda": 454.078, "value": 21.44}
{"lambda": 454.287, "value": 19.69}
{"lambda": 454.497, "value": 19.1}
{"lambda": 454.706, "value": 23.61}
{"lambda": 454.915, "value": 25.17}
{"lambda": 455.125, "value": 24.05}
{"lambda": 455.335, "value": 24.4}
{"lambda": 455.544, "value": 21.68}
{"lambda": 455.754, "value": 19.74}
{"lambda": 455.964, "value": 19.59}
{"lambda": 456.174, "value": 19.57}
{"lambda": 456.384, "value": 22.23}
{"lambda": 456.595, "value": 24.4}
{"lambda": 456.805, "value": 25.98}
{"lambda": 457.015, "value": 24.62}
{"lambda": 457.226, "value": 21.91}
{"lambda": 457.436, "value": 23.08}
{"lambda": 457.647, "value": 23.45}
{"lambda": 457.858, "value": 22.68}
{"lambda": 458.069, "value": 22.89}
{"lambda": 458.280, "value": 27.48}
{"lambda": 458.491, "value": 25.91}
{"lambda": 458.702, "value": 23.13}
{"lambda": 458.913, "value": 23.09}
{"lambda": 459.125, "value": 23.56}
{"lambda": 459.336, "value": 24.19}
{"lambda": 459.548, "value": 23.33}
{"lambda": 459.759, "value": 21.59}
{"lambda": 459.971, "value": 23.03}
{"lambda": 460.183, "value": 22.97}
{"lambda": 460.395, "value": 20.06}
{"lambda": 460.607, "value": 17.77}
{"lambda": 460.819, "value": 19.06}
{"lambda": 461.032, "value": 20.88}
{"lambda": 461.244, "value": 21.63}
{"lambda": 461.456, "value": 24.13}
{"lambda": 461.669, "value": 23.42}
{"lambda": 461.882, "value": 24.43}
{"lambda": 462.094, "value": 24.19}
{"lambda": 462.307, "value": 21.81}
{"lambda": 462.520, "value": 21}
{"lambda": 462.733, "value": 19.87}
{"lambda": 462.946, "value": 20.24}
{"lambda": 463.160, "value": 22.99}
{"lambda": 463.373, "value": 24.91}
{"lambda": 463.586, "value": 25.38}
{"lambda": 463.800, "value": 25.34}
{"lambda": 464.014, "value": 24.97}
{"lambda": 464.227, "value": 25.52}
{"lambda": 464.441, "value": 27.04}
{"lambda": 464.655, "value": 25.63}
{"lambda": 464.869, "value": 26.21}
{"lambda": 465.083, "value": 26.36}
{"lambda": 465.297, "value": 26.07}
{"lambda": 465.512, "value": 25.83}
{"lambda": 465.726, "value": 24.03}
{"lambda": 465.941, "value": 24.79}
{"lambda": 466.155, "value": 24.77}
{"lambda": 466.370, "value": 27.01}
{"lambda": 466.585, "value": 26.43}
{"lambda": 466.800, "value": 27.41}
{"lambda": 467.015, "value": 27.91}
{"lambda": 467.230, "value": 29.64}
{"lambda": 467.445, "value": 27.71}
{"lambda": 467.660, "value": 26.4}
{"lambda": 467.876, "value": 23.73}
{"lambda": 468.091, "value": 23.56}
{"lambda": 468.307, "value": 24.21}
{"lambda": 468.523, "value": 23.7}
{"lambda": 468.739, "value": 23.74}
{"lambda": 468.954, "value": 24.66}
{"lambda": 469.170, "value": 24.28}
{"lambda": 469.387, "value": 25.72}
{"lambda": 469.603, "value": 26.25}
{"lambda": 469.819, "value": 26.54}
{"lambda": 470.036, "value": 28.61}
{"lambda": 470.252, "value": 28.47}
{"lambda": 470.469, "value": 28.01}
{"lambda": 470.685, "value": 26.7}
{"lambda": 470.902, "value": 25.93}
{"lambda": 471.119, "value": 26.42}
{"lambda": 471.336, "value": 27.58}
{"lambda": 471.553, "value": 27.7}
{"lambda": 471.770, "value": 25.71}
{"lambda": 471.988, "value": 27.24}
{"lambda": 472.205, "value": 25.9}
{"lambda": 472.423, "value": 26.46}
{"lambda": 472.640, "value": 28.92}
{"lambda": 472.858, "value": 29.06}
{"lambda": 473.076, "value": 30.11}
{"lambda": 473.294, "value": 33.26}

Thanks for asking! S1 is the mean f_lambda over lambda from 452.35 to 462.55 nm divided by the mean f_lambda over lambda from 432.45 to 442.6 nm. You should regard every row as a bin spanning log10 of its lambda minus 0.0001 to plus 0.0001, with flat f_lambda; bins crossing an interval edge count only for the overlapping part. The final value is 1.2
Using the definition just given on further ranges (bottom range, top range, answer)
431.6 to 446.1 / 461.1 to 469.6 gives 1.30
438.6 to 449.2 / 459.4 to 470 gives 1.26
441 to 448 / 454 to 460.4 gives 1.16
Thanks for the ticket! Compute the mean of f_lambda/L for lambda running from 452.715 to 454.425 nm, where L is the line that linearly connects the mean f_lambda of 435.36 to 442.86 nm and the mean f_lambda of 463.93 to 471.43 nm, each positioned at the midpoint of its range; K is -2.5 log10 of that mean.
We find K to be 0.08 mag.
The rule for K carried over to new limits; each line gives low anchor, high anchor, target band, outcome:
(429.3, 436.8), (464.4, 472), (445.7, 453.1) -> 0.19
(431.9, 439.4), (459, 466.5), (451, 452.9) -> 0.33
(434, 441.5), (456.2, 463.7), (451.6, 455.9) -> 0.09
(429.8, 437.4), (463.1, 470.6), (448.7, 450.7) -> 0.16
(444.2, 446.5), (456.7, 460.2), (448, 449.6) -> 0.11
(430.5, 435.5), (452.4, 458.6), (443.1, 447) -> 0.05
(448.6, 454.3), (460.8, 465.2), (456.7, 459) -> -0.12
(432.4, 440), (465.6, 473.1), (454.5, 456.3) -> 0.05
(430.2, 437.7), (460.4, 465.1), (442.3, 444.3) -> 0.08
